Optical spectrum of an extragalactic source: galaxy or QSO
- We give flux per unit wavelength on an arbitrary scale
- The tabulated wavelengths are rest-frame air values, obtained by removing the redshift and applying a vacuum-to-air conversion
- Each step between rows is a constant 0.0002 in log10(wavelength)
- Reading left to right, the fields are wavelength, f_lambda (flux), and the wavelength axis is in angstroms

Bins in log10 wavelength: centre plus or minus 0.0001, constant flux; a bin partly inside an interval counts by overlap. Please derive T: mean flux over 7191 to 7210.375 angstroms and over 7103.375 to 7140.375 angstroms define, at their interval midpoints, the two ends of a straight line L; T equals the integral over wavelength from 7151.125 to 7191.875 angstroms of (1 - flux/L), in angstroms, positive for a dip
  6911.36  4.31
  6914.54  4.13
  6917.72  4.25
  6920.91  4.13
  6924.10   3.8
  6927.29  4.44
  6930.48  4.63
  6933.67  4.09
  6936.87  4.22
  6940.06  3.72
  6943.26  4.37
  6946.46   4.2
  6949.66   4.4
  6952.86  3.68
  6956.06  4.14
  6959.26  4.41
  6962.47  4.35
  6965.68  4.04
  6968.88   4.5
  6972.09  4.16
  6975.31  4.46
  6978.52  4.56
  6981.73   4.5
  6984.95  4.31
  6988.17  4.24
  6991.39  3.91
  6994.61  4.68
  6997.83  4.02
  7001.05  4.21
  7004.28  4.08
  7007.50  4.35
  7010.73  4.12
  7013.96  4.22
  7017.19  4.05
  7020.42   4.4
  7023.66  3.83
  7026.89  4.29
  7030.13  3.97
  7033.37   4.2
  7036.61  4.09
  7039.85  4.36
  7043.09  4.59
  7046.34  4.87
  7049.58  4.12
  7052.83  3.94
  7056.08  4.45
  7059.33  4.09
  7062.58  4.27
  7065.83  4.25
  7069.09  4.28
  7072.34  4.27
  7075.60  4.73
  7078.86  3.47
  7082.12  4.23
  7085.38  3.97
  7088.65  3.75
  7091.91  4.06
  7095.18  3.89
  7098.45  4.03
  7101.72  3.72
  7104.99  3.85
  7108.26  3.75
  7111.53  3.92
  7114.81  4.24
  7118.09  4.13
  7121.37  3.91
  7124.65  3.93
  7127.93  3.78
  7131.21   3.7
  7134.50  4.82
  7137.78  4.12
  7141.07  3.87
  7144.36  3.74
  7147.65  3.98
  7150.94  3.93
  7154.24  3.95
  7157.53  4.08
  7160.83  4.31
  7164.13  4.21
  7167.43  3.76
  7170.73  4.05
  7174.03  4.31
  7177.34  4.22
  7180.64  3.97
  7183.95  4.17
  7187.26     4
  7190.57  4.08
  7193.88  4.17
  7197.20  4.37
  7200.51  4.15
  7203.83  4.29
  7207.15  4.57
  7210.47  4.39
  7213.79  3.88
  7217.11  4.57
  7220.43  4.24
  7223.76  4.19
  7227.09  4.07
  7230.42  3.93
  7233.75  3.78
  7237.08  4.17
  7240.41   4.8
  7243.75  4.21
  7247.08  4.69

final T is 1.0 angstroms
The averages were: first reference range 4.01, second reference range 4.3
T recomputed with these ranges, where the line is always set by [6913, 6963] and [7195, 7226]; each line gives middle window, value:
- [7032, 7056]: -0.6 angstroms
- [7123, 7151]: 1.8 angstroms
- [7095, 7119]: 1.7 angstroms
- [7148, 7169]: 1.1 angstroms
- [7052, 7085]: 0.3 angstroms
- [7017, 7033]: 0.4 angstroms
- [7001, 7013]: 0.1 angstroms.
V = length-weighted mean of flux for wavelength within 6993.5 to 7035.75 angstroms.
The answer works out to 4.18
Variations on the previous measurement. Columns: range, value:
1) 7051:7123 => 4.05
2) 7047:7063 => 4.21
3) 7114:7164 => 4.03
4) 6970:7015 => 4.28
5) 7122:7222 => 4.12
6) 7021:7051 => 4.26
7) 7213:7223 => 4.26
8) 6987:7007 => 4.2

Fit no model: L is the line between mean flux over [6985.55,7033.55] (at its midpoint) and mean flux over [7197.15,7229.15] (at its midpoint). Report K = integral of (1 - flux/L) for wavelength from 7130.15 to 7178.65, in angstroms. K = 1.9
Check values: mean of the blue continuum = 4.17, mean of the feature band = 4.07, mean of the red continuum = 4.26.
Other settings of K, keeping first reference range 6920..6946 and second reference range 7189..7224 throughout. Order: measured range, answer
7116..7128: 0.8 angstroms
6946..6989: -1.0 angstroms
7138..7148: 0.9 angstroms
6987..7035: 0.4 angstroms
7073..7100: 1.3 angstroms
